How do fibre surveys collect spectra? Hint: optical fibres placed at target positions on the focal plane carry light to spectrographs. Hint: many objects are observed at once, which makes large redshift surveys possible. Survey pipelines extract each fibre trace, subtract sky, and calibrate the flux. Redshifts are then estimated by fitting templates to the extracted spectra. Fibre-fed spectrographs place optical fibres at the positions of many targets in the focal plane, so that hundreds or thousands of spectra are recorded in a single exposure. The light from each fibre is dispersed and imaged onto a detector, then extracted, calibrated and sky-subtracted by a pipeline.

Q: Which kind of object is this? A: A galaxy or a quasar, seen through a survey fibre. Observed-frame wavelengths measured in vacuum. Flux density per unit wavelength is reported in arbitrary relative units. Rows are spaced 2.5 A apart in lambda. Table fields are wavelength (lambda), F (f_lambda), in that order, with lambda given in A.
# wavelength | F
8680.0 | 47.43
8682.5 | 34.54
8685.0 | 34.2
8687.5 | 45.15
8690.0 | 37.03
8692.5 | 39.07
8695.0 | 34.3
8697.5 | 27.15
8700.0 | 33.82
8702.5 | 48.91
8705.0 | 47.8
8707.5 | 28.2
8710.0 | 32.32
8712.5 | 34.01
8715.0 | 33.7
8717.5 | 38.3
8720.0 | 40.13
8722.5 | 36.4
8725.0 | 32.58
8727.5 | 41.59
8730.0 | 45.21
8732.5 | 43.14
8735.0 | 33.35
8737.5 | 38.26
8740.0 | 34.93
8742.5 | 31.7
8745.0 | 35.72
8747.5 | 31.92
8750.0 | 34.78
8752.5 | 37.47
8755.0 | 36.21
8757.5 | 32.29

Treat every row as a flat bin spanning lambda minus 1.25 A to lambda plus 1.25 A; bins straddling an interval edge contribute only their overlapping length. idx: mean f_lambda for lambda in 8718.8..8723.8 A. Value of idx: 38.2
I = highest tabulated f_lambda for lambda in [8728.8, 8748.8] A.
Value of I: 45.21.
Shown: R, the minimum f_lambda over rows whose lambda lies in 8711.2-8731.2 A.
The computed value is 32.58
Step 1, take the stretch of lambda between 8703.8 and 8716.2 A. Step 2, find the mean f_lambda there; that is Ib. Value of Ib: 35.2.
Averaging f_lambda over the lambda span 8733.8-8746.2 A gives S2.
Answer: 34.8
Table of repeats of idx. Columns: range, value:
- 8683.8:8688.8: 39.7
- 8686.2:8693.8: 40.3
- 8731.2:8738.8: 38.3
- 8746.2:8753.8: 34.7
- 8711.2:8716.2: 33.8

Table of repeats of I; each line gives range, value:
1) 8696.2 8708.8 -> 48.91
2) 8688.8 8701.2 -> 39.07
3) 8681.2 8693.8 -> 45.15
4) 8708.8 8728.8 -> 41.59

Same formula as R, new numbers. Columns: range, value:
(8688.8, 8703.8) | 27.15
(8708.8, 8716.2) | 32.32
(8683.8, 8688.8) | 34.2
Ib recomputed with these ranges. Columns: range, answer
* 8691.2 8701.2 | 33.6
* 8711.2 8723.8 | 36.5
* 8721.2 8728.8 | 36.9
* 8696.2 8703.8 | 36.7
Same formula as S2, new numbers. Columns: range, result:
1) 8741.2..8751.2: 33.5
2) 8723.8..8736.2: 39.2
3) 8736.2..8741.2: 36.6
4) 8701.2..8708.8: 41.5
